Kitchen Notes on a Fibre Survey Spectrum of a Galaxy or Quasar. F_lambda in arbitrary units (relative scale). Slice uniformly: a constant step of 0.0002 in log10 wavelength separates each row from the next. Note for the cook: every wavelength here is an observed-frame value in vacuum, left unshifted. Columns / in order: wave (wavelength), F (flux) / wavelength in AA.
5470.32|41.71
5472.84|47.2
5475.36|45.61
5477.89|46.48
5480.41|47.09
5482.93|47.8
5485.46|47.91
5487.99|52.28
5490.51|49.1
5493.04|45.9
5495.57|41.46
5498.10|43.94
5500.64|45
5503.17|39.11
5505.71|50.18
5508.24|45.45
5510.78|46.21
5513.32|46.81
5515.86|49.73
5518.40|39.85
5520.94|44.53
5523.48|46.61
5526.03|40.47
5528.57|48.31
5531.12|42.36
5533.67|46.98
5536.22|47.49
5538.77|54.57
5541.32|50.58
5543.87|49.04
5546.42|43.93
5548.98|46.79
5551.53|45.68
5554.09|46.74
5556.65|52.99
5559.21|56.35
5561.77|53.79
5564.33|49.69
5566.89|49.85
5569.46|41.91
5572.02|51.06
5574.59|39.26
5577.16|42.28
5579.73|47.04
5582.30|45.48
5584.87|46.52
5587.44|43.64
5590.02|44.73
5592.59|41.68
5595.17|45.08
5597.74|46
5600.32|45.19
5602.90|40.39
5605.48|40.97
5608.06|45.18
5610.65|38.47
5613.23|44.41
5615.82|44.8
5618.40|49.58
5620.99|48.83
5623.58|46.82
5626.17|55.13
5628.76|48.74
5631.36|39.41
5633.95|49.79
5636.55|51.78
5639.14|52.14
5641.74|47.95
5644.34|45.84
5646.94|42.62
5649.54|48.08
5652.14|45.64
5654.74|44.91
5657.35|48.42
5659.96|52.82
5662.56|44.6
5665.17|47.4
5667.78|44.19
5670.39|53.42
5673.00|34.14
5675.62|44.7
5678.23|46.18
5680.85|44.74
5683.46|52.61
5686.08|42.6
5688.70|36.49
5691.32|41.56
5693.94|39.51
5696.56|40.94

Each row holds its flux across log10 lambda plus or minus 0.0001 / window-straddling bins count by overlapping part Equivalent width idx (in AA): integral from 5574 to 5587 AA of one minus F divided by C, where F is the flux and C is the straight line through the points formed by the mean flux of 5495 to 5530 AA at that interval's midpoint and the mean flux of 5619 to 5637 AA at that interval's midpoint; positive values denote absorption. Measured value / 0.7 AA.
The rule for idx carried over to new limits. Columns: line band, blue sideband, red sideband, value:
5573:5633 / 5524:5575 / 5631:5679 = 3.2 AA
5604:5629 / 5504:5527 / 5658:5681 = -0.2 AA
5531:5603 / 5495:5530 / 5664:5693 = -3.7 AA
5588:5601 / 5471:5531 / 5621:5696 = 0.4 AA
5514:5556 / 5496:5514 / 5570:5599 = -1.6 AA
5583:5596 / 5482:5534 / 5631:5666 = 0.7 AA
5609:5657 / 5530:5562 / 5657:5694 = -0.7 AA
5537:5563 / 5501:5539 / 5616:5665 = -2.1 AA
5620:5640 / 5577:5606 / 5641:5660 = -1.4 AA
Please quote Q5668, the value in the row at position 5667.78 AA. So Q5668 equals 44.19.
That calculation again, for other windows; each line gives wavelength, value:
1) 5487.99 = 52.28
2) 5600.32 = 45.19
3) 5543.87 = 49.04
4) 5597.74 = 46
